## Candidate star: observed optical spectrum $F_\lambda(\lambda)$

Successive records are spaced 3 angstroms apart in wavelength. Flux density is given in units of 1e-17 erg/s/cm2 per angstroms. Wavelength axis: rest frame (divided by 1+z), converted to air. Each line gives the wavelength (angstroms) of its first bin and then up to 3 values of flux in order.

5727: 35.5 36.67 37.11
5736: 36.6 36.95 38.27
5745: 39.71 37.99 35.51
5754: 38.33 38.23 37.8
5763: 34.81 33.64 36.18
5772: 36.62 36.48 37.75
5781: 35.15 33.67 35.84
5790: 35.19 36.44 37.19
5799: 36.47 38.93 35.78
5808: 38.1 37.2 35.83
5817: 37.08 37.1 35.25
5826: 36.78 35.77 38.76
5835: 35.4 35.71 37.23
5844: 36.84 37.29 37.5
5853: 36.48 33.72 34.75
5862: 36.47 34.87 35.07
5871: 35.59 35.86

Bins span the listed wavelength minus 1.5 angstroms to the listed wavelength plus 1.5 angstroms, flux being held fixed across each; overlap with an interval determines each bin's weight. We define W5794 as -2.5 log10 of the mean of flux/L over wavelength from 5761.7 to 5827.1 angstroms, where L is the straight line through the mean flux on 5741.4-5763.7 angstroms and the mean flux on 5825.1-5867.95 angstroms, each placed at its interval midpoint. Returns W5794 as 0.02 mag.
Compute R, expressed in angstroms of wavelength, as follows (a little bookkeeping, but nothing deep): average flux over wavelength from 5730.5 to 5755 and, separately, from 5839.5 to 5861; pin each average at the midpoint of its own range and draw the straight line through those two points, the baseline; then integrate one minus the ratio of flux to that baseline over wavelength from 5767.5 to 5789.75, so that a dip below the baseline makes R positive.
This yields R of 0.7 angstroms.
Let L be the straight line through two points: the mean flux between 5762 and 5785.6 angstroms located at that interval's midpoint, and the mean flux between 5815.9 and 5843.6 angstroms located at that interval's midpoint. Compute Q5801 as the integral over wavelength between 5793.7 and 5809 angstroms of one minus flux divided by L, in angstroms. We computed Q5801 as -0.50 angstroms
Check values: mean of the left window 35.6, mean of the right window 36.6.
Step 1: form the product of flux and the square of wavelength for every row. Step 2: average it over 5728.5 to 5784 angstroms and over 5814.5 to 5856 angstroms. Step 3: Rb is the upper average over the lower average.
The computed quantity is 1.02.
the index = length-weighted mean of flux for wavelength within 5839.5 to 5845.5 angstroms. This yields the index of 37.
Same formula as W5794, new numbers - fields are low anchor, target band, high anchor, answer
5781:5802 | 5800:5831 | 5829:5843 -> -0.01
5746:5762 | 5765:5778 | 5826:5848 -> 0.04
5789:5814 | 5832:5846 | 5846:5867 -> -0.01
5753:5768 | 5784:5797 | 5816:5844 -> 0.02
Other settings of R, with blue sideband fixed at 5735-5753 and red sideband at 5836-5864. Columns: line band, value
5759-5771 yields 0.55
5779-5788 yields 0.50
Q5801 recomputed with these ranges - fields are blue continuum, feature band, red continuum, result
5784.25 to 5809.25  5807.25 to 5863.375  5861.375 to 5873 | -0.80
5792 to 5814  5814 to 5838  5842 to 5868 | 0.06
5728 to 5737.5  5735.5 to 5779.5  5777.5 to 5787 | -1.18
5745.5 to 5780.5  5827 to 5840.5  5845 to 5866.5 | -0.15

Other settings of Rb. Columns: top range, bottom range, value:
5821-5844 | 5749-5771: 1.03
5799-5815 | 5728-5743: 1.03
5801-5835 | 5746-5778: 1.03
